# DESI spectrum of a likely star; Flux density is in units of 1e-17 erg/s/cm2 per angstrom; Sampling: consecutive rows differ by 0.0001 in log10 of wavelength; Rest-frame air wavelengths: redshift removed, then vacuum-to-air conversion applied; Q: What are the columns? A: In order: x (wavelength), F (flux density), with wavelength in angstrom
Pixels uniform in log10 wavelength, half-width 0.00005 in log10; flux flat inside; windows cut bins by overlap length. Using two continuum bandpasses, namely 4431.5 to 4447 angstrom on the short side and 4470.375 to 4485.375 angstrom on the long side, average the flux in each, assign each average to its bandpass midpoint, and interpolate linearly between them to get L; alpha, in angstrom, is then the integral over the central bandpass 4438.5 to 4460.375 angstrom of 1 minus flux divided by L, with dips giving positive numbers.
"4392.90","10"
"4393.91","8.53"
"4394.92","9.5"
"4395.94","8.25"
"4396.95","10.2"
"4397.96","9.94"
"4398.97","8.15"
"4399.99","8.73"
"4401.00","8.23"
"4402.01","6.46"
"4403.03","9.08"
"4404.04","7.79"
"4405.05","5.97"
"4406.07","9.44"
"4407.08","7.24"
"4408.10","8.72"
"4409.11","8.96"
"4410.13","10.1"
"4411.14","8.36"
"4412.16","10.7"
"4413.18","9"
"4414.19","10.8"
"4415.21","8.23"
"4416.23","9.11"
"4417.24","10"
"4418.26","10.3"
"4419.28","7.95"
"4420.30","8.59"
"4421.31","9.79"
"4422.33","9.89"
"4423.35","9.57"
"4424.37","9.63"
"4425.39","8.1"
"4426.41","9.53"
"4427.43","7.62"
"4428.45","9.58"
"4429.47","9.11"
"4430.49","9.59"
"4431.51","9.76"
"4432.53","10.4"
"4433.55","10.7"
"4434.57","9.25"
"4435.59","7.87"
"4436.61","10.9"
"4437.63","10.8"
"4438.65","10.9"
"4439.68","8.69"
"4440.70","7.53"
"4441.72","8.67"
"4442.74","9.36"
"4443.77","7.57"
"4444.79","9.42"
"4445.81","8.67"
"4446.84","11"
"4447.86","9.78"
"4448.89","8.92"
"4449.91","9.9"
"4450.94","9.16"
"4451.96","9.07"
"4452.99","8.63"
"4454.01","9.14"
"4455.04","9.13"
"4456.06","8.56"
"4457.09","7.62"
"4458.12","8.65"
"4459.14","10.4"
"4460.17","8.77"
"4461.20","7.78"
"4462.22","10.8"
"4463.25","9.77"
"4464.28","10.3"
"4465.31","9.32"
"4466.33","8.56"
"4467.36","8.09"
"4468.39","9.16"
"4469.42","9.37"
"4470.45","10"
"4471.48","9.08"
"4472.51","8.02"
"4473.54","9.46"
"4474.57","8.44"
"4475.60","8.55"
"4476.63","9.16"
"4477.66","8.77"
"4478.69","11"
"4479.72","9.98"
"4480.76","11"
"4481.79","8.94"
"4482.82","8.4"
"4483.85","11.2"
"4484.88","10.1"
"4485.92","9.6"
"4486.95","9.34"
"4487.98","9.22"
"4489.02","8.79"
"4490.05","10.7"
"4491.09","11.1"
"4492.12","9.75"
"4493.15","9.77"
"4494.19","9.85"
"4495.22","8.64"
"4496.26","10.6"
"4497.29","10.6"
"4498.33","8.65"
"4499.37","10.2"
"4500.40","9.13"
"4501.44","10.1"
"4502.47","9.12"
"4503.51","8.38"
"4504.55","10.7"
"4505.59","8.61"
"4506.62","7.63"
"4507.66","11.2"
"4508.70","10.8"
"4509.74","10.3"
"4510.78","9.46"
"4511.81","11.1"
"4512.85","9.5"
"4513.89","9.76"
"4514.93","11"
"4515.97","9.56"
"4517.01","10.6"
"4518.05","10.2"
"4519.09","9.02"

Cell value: 0.9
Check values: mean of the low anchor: 9.43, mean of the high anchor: 9.46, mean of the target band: 9.04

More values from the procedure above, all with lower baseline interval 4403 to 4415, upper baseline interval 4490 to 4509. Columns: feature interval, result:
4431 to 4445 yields -0.5 angstrom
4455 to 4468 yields 0.4 angstrom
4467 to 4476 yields 0.5 angstrom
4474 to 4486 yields -0.1 angstrom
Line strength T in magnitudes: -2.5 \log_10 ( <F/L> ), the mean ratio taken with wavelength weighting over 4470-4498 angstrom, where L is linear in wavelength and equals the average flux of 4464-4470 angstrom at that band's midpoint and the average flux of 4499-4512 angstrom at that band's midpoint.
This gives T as -0.029 mag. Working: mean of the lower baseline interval 9.1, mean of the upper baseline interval 9.72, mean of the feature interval 9.62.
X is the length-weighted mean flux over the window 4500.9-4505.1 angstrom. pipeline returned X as 9.55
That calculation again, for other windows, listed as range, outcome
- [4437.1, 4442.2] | 9.33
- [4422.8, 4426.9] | 9.2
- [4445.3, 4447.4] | 9.83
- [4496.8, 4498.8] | 9.61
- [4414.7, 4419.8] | 9.11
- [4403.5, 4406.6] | 7.76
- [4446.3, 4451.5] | 9.73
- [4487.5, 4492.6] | 9.91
